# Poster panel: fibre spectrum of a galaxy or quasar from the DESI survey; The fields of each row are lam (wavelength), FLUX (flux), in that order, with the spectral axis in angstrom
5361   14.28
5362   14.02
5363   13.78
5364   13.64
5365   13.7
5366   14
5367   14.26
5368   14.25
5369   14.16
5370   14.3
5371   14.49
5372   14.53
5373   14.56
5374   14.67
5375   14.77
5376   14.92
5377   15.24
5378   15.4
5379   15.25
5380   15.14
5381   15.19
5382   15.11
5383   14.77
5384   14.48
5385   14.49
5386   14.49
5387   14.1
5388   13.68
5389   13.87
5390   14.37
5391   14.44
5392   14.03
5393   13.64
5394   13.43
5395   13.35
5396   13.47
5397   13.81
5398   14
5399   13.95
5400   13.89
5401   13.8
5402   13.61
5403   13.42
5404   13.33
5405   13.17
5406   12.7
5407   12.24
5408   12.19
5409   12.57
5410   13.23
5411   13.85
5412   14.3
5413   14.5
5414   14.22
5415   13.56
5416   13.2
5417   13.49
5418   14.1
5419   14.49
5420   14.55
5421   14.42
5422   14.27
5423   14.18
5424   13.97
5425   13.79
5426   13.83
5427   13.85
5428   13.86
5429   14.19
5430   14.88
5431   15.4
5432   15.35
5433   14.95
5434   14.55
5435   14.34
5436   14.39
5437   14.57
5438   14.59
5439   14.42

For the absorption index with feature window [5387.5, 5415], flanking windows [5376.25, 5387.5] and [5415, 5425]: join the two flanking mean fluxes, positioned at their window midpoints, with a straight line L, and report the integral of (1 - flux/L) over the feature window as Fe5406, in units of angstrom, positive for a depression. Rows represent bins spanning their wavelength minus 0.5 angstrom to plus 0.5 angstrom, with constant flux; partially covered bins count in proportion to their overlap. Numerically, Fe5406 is 1.6 angstrom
